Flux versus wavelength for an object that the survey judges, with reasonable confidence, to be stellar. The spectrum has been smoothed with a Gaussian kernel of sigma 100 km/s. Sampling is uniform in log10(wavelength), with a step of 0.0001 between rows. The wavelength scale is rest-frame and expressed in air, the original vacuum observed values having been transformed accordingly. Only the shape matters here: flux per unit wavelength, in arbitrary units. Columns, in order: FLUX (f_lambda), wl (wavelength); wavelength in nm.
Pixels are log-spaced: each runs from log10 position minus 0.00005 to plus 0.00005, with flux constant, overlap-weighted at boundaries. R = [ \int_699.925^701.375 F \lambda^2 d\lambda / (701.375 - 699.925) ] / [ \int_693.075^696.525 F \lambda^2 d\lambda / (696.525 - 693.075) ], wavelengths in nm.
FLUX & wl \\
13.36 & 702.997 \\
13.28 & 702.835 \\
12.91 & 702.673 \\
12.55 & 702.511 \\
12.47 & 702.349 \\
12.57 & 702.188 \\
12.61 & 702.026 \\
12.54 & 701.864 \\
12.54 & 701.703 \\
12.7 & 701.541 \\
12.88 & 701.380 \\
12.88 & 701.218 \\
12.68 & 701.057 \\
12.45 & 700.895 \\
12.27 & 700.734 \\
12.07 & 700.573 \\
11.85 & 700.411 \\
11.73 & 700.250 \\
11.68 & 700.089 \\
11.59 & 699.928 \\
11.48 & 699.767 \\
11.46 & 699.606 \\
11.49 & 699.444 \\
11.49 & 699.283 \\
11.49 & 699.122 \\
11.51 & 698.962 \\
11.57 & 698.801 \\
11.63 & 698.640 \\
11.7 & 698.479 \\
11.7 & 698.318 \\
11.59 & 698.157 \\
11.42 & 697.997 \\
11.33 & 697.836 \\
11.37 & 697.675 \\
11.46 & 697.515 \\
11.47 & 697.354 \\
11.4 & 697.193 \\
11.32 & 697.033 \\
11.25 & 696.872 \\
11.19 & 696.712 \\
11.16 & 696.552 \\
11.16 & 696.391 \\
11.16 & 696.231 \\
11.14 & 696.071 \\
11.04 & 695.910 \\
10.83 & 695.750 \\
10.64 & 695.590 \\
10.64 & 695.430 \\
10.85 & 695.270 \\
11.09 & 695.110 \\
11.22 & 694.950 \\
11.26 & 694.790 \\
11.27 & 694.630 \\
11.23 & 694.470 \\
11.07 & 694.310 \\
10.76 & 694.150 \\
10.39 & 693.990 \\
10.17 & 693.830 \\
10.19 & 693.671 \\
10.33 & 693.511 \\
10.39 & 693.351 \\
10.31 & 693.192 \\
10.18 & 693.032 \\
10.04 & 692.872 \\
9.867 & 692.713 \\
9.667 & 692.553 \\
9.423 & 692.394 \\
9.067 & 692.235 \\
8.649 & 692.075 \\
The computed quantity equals 1.1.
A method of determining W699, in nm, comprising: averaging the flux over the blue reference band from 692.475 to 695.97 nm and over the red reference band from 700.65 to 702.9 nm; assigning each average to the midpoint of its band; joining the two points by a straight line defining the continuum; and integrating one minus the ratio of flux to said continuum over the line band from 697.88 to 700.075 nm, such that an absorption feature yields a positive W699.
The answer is 0.065 nm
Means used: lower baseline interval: 10.6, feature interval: 11.5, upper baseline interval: 12.7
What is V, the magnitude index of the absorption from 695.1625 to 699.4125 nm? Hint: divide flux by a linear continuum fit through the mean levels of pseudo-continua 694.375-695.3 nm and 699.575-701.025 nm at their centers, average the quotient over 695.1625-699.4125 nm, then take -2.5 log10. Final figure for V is 0.02 mag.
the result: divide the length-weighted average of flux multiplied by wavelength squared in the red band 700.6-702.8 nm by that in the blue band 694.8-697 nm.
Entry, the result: 1.16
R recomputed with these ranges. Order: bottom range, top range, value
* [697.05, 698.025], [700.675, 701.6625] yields 1.12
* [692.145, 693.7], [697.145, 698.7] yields 1.18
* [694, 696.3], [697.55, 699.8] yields 1.06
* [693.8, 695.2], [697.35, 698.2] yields 1.05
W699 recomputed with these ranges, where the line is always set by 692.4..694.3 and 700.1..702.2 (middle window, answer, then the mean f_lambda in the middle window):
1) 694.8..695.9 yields -0.014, 10.9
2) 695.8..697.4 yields -0.013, 11.2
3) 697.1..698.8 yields 0.000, 11.5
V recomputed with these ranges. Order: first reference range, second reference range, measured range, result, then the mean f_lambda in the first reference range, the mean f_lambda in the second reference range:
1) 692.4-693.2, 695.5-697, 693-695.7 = -0.03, 9.93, 11.1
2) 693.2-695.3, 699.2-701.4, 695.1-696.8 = 0.01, 10.8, 12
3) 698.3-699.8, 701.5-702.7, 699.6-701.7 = -0.01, 11.5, 12.6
